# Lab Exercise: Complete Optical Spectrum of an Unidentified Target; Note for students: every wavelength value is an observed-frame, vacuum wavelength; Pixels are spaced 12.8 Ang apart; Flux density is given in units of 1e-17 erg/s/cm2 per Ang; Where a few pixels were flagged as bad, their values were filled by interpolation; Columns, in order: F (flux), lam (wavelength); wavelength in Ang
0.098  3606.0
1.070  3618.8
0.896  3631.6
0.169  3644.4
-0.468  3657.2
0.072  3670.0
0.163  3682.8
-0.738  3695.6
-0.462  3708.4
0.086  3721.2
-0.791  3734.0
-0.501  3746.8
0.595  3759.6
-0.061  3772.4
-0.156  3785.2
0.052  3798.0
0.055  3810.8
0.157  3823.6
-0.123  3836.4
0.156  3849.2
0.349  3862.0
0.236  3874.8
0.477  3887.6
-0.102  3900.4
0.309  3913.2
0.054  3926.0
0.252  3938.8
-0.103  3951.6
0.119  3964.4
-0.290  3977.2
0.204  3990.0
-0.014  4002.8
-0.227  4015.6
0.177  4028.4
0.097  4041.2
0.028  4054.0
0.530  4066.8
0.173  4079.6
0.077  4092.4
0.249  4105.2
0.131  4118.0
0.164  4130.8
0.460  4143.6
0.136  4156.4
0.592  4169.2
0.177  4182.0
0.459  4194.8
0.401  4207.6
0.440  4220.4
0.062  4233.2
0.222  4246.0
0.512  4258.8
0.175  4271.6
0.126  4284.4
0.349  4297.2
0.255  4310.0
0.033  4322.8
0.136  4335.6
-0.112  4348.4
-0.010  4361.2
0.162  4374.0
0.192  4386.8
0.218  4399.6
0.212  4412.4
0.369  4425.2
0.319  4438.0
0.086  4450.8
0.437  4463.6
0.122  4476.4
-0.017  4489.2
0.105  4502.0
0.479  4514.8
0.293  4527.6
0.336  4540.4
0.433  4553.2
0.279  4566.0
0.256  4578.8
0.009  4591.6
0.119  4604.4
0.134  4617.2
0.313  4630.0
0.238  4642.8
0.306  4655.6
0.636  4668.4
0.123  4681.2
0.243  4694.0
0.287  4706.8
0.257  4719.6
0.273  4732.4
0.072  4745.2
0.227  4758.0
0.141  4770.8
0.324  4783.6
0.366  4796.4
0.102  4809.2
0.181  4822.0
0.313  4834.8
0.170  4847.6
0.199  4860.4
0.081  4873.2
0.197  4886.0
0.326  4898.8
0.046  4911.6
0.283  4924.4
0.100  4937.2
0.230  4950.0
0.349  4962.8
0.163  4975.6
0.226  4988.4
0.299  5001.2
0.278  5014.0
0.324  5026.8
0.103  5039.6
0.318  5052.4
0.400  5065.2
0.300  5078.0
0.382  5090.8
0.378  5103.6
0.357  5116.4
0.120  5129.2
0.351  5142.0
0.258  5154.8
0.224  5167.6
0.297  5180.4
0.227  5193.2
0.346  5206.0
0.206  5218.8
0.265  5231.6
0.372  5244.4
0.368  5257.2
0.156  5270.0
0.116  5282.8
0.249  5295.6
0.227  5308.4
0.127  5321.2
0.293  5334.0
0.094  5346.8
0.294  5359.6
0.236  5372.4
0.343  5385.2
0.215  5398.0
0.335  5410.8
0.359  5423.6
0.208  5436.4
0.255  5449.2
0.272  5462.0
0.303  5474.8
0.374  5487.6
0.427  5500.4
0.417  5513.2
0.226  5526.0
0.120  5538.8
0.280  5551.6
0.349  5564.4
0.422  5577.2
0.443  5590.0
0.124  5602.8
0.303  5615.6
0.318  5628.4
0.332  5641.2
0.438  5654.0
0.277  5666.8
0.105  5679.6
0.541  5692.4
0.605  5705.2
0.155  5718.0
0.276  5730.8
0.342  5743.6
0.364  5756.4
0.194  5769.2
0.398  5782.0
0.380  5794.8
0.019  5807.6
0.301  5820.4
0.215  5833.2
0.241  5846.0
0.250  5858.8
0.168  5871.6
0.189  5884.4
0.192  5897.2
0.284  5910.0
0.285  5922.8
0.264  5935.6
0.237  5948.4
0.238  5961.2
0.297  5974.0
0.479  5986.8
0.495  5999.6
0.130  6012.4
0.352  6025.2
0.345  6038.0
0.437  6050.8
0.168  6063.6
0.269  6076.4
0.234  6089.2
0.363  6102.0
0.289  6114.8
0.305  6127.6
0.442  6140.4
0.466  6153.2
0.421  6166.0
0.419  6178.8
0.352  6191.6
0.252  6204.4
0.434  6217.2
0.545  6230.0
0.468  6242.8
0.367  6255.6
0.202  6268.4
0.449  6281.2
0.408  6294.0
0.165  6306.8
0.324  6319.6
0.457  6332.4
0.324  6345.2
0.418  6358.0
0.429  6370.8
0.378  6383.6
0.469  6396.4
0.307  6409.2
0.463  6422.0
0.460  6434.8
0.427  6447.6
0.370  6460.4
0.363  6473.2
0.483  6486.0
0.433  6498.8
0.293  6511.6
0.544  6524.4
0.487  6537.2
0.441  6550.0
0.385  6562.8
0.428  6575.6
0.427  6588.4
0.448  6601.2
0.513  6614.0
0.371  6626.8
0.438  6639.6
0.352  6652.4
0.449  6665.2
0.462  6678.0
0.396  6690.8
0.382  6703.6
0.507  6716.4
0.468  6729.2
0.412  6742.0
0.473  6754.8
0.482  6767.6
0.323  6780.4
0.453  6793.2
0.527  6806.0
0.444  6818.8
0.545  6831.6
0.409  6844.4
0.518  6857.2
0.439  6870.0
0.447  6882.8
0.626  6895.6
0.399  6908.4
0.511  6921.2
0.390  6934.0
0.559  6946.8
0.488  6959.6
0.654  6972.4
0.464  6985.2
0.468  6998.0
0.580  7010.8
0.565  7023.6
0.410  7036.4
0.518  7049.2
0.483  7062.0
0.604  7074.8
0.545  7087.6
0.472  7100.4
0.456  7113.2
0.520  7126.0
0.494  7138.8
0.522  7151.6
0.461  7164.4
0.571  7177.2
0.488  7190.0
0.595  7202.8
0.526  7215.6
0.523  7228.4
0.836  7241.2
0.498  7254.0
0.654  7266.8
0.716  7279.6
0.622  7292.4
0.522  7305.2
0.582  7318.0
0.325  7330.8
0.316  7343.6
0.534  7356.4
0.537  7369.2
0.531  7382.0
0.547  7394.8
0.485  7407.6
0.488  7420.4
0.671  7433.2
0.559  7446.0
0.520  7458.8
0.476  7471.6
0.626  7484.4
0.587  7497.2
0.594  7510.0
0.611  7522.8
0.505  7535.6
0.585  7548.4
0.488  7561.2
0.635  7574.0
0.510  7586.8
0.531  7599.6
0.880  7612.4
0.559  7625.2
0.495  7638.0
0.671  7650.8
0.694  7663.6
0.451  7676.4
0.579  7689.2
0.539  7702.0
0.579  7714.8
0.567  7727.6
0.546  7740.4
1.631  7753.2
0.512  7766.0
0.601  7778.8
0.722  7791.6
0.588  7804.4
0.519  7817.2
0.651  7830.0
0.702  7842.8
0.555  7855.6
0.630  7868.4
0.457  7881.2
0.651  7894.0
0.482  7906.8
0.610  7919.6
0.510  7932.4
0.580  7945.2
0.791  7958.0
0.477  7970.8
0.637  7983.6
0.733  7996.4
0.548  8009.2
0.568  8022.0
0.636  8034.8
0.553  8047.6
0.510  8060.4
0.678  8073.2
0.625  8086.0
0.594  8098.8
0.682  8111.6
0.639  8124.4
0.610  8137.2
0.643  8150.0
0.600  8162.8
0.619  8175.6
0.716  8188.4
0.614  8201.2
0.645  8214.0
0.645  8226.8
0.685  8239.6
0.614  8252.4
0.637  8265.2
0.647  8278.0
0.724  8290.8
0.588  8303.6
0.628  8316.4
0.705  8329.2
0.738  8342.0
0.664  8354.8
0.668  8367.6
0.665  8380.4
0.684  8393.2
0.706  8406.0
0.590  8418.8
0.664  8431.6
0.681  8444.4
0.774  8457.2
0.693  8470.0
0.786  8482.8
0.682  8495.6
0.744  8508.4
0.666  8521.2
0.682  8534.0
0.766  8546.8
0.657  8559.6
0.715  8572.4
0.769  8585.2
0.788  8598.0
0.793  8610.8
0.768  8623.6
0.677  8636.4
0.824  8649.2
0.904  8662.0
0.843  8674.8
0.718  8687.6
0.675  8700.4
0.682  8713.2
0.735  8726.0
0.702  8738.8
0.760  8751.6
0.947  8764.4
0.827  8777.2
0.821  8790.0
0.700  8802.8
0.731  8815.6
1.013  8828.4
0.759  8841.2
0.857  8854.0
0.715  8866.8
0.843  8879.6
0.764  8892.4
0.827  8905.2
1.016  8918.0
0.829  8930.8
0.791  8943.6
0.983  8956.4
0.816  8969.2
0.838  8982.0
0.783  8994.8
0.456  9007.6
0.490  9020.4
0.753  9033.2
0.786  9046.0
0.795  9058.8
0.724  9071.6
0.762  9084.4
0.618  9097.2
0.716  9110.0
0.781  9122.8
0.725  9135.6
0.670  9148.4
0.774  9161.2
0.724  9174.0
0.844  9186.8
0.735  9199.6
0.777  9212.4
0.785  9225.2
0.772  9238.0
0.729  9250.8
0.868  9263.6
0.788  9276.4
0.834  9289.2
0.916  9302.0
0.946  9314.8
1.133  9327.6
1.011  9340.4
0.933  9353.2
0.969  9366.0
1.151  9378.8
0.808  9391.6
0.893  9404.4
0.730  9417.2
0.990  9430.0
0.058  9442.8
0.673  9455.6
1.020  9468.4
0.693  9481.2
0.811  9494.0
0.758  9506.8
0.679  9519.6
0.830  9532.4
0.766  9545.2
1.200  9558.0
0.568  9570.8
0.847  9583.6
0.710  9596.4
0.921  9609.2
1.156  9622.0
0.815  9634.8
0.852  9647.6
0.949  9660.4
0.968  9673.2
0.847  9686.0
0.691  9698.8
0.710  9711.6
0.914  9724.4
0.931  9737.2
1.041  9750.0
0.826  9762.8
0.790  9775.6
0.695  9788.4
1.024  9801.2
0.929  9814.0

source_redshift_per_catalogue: 0.529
